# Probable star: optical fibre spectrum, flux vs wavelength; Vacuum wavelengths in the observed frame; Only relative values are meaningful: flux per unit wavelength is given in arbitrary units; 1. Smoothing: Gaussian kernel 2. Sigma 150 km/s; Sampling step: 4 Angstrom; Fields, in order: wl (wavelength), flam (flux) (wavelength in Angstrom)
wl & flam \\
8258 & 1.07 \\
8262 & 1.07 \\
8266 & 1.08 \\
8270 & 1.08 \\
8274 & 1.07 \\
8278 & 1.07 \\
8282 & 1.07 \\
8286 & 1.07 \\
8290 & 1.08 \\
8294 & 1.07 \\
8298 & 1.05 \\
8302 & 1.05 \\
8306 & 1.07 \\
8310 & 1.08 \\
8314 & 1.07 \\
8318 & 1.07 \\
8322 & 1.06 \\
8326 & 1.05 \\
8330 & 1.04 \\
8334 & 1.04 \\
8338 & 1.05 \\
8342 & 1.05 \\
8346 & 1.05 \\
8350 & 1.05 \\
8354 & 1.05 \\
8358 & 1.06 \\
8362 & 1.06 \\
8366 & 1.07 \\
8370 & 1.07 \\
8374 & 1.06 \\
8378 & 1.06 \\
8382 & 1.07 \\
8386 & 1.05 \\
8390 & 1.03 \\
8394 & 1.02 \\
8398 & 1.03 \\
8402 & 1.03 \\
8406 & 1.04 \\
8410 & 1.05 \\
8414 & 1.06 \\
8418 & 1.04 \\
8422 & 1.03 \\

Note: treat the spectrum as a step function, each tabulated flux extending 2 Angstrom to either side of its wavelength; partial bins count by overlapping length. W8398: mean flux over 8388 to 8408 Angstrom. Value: 1.03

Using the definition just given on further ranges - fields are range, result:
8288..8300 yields 1.07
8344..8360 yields 1.05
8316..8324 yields 1.06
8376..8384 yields 1.06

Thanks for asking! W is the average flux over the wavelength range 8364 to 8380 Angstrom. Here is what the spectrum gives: 1.06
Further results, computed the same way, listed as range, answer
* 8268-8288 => 1.07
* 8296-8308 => 1.06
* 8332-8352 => 1.05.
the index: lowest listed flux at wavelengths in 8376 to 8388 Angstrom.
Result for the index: 1.05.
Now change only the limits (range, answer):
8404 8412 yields 1.04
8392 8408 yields 1.02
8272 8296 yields 1.07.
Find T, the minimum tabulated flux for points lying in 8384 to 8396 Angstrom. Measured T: 1.02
